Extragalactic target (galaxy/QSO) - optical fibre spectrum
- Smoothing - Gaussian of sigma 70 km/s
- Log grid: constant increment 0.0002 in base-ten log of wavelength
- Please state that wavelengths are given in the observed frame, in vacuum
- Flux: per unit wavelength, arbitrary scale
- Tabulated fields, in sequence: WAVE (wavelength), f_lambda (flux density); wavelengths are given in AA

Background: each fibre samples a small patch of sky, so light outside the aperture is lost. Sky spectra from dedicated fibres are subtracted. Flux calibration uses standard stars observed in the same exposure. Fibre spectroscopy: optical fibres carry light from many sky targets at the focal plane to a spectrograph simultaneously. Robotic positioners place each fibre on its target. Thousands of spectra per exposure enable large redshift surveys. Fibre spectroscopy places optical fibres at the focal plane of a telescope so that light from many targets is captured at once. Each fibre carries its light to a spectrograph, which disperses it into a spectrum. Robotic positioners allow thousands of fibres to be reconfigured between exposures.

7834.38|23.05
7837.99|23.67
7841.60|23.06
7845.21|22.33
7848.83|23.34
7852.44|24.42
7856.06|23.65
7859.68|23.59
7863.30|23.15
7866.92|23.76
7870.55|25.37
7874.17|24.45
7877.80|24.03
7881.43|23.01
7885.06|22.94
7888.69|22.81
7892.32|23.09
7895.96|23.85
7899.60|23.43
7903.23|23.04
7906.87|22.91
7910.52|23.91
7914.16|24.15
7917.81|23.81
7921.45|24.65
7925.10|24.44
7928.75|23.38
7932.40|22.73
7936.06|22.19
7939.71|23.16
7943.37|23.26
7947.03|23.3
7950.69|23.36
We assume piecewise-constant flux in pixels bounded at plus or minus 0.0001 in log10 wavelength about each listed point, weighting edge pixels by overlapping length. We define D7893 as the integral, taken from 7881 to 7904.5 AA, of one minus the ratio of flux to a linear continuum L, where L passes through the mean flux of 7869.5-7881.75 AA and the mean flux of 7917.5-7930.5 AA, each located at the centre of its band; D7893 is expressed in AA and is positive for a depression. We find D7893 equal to 1.0 AA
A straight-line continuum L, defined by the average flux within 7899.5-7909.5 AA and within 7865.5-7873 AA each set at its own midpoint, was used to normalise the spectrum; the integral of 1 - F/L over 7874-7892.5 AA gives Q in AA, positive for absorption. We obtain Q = 0.5 AA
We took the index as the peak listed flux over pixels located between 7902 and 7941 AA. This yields 24.65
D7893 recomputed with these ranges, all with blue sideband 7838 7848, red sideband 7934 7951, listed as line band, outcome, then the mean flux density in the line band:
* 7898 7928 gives -1.03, 23.8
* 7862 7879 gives -0.92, 24.2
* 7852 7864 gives -0.38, 23.7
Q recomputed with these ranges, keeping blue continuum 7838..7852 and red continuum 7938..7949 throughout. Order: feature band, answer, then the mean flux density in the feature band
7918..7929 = -0.47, 24.2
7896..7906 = -0.05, 23.3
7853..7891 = -0.84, 23.7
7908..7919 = -0.33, 23.9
